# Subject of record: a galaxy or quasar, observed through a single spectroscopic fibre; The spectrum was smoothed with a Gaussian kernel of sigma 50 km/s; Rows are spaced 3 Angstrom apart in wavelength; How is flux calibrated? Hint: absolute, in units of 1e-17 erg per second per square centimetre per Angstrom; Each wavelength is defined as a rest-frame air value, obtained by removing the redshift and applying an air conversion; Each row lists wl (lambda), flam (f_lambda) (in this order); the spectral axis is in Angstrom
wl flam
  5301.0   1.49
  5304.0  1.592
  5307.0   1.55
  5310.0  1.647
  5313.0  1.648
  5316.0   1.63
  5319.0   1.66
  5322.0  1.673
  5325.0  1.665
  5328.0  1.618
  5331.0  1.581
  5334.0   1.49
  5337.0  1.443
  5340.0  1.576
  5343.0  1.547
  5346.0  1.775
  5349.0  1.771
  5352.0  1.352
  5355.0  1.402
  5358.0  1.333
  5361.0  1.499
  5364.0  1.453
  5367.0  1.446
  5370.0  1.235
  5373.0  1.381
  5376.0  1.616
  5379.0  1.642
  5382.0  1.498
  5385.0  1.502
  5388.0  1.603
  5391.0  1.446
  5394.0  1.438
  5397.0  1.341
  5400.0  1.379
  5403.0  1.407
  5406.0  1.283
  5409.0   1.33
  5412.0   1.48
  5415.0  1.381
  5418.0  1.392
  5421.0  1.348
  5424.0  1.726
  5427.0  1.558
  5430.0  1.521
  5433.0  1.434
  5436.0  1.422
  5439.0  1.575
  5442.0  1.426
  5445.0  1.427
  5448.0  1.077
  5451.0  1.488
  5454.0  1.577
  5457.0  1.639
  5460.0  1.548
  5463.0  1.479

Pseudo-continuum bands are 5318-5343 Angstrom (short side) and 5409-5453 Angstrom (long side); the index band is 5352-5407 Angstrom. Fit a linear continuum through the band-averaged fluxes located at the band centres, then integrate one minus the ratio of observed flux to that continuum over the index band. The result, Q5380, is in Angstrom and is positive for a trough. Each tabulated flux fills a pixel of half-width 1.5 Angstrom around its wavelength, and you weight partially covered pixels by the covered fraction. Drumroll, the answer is 2.82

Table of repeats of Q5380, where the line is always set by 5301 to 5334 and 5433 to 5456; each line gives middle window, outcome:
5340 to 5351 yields -0.6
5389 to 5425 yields 1.8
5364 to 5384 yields 0.8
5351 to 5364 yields 1.3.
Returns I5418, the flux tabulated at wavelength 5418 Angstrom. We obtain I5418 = 1.392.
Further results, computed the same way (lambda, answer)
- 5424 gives 1.726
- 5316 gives 1.63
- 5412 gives 1.48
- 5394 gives 1.438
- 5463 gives 1.479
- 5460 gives 1.548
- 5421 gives 1.348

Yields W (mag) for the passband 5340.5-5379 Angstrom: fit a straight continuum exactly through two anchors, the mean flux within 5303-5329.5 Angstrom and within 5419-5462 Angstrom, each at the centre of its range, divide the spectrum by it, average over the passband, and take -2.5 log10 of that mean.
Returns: 0.06 mag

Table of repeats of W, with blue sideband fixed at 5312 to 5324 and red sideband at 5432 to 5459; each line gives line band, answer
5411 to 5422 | 0.08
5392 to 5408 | 0.12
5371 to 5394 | 0.03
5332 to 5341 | 0.08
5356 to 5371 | 0.13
